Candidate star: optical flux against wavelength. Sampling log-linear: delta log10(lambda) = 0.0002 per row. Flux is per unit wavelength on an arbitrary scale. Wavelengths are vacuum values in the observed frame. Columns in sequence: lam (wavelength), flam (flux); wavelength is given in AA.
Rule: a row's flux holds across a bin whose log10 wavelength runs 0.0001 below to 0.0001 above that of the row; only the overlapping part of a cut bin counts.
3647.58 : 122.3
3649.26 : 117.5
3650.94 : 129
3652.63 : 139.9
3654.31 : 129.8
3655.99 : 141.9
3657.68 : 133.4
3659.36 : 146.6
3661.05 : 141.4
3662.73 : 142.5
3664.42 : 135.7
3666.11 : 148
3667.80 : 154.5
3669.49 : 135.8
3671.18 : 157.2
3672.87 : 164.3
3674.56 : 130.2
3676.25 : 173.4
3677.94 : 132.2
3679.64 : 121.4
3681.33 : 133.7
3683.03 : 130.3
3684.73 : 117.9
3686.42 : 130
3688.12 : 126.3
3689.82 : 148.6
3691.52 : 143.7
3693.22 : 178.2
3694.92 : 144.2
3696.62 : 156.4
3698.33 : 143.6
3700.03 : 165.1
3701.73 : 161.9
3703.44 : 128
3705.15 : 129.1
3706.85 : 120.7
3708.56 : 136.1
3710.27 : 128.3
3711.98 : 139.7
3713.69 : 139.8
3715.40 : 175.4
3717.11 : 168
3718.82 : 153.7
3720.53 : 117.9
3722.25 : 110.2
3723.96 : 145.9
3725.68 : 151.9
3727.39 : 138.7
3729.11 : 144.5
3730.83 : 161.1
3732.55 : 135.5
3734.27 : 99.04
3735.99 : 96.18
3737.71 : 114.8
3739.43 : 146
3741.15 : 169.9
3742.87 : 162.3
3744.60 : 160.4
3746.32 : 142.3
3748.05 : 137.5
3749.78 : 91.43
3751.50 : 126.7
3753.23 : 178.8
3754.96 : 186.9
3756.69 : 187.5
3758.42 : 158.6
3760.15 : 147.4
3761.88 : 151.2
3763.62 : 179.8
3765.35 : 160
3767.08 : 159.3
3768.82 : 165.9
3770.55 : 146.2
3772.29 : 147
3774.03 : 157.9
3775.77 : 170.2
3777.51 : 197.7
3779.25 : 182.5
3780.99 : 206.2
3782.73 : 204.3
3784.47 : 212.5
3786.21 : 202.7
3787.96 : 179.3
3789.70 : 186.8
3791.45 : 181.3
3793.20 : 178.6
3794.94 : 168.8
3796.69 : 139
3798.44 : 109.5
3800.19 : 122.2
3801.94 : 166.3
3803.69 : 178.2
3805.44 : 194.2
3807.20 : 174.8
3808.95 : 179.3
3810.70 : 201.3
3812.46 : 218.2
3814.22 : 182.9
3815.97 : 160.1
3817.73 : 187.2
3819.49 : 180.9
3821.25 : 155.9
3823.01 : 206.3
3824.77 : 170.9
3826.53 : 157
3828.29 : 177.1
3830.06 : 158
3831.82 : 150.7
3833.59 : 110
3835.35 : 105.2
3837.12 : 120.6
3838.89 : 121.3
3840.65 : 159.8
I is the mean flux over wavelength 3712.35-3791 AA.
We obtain 157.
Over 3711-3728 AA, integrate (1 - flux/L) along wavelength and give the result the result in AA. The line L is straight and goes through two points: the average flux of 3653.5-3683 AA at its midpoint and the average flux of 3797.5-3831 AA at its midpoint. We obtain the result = 1.0 AA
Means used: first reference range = 142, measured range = 144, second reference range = 173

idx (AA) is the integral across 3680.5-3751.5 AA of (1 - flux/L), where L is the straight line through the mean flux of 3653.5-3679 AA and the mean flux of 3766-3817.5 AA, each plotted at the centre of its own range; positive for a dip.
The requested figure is 7.64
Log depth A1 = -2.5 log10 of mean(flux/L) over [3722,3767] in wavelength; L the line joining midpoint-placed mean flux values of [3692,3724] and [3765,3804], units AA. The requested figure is 0.076 mag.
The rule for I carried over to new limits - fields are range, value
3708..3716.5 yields 145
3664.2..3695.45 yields 143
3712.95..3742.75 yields 140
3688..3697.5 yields 151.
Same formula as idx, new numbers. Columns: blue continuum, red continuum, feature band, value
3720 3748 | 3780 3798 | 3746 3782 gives 0.4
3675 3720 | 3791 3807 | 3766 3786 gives -2.8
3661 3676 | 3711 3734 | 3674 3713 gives 1.4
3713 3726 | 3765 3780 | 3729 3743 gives 1.5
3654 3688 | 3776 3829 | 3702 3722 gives 1.6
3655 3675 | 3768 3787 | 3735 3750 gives 2.9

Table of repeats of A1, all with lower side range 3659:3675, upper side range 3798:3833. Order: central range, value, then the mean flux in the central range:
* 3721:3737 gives 0.20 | 131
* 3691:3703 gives -0.03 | 156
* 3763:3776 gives 0.03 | 160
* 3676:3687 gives 0.13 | 132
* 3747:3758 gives 0.07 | 152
